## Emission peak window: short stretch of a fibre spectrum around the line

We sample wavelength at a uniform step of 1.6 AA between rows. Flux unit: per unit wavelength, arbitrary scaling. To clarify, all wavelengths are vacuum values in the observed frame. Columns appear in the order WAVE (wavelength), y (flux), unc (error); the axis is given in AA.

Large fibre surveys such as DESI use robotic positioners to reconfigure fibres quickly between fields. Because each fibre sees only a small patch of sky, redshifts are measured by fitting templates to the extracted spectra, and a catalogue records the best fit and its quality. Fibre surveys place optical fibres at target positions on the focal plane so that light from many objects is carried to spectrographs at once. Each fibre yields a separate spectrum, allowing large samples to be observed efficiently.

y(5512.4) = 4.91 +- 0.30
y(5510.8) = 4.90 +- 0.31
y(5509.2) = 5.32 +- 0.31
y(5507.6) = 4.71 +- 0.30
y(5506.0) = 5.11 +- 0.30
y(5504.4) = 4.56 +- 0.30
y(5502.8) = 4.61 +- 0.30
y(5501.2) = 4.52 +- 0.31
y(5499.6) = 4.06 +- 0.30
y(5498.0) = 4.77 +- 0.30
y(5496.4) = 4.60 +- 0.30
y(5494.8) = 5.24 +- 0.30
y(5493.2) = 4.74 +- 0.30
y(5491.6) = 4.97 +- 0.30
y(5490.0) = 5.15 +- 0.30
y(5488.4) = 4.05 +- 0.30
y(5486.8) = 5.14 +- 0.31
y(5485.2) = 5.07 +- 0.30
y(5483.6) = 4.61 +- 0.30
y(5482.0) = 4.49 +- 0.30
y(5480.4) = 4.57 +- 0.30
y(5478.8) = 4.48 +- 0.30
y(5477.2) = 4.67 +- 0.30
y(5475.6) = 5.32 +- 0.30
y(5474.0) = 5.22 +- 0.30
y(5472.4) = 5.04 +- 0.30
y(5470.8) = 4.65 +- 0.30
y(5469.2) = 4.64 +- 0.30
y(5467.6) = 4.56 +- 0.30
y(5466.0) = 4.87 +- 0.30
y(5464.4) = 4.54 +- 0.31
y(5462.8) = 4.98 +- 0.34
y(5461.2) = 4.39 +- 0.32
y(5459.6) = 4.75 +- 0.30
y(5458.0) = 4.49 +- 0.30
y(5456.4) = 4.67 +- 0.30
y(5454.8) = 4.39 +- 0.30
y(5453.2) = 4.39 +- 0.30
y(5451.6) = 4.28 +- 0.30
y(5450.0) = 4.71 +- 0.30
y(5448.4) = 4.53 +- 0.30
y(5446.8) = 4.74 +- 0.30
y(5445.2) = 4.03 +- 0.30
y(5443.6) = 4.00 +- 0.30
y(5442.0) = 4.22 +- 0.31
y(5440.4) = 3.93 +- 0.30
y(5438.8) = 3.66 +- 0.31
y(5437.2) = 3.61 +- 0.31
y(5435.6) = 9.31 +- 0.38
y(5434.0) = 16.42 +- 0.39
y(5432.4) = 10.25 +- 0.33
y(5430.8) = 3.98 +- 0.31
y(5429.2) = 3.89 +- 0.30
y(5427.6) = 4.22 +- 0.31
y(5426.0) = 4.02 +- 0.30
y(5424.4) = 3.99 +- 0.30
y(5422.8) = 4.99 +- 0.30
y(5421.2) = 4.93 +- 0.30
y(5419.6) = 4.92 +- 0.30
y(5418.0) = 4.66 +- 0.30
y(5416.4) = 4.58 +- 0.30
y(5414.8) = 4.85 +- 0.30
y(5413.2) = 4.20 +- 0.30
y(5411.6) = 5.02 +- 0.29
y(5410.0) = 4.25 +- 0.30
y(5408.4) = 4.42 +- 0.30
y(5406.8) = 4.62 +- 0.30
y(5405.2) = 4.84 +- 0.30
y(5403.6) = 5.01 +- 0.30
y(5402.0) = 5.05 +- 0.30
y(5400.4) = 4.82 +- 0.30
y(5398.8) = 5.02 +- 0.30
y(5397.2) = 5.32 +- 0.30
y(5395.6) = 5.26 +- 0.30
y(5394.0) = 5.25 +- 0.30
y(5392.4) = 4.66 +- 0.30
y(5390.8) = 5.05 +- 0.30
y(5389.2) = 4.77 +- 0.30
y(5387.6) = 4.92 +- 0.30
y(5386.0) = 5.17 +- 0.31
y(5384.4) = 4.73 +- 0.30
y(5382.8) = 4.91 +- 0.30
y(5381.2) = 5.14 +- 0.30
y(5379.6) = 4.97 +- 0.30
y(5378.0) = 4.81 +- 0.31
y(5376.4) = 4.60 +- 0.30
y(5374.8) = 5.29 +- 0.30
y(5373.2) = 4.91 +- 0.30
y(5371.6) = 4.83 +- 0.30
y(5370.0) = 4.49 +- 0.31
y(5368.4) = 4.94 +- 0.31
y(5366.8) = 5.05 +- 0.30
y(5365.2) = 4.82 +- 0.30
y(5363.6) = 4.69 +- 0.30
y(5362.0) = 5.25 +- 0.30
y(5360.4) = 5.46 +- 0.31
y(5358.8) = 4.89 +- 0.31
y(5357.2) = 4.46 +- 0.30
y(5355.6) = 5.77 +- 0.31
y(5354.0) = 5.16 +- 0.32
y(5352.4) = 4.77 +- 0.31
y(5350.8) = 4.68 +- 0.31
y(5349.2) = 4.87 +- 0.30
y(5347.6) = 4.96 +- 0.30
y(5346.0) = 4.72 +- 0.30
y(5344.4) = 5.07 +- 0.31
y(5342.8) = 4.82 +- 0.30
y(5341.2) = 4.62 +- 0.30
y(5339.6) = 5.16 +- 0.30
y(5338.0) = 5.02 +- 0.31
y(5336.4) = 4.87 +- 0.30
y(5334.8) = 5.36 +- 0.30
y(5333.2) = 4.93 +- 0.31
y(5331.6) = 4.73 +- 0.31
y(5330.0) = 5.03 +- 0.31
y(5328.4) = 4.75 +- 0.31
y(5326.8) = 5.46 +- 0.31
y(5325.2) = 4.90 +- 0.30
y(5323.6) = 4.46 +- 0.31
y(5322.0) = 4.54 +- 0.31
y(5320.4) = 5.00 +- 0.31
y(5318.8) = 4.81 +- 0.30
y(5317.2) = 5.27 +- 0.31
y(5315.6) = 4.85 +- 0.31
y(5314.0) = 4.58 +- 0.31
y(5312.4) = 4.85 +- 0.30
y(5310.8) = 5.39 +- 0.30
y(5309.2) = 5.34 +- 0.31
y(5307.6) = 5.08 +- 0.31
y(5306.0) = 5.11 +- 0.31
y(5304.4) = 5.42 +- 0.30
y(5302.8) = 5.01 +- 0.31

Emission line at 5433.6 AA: H-beta 4861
